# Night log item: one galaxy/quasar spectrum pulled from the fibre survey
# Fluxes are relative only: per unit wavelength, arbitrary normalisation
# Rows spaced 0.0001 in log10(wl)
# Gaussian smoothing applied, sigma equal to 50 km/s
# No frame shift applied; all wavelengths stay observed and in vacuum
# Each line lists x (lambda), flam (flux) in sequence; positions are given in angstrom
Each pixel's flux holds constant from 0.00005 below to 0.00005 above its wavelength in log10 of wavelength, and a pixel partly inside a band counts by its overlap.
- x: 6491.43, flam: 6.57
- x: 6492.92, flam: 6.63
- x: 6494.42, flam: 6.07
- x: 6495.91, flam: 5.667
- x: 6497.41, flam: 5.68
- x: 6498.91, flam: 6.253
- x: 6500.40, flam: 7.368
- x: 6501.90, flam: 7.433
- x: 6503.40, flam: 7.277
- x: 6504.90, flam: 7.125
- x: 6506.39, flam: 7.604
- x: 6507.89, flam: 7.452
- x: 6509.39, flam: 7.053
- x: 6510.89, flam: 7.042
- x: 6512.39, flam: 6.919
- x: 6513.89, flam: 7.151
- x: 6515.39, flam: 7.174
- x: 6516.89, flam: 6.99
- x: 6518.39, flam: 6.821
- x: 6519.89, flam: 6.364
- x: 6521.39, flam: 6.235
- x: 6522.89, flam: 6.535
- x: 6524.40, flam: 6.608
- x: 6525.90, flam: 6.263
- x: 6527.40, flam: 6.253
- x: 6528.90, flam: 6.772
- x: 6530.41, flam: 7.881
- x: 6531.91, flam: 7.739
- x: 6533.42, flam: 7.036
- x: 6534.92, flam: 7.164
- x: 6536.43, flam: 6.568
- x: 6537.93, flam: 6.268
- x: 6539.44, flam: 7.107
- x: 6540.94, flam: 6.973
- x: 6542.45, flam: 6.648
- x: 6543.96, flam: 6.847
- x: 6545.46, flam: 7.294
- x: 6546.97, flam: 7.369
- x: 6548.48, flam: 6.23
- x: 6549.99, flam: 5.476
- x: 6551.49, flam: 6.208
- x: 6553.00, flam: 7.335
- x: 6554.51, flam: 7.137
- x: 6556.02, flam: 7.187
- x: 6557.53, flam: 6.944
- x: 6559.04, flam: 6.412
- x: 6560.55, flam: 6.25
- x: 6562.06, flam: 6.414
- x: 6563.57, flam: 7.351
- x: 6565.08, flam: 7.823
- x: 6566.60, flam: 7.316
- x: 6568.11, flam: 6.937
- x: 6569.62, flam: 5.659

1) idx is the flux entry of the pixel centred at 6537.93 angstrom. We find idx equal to 6.268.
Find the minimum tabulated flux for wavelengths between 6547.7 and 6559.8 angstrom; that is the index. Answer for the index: 5.476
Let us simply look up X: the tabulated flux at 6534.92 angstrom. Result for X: 7.164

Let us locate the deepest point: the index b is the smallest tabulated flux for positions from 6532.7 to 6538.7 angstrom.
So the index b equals 6.268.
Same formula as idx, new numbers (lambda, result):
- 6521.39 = 6.235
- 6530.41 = 7.881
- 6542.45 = 6.648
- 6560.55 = 6.25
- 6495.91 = 5.667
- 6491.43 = 6.57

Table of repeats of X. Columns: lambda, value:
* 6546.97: 7.369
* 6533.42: 7.036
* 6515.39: 7.174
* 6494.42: 6.07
